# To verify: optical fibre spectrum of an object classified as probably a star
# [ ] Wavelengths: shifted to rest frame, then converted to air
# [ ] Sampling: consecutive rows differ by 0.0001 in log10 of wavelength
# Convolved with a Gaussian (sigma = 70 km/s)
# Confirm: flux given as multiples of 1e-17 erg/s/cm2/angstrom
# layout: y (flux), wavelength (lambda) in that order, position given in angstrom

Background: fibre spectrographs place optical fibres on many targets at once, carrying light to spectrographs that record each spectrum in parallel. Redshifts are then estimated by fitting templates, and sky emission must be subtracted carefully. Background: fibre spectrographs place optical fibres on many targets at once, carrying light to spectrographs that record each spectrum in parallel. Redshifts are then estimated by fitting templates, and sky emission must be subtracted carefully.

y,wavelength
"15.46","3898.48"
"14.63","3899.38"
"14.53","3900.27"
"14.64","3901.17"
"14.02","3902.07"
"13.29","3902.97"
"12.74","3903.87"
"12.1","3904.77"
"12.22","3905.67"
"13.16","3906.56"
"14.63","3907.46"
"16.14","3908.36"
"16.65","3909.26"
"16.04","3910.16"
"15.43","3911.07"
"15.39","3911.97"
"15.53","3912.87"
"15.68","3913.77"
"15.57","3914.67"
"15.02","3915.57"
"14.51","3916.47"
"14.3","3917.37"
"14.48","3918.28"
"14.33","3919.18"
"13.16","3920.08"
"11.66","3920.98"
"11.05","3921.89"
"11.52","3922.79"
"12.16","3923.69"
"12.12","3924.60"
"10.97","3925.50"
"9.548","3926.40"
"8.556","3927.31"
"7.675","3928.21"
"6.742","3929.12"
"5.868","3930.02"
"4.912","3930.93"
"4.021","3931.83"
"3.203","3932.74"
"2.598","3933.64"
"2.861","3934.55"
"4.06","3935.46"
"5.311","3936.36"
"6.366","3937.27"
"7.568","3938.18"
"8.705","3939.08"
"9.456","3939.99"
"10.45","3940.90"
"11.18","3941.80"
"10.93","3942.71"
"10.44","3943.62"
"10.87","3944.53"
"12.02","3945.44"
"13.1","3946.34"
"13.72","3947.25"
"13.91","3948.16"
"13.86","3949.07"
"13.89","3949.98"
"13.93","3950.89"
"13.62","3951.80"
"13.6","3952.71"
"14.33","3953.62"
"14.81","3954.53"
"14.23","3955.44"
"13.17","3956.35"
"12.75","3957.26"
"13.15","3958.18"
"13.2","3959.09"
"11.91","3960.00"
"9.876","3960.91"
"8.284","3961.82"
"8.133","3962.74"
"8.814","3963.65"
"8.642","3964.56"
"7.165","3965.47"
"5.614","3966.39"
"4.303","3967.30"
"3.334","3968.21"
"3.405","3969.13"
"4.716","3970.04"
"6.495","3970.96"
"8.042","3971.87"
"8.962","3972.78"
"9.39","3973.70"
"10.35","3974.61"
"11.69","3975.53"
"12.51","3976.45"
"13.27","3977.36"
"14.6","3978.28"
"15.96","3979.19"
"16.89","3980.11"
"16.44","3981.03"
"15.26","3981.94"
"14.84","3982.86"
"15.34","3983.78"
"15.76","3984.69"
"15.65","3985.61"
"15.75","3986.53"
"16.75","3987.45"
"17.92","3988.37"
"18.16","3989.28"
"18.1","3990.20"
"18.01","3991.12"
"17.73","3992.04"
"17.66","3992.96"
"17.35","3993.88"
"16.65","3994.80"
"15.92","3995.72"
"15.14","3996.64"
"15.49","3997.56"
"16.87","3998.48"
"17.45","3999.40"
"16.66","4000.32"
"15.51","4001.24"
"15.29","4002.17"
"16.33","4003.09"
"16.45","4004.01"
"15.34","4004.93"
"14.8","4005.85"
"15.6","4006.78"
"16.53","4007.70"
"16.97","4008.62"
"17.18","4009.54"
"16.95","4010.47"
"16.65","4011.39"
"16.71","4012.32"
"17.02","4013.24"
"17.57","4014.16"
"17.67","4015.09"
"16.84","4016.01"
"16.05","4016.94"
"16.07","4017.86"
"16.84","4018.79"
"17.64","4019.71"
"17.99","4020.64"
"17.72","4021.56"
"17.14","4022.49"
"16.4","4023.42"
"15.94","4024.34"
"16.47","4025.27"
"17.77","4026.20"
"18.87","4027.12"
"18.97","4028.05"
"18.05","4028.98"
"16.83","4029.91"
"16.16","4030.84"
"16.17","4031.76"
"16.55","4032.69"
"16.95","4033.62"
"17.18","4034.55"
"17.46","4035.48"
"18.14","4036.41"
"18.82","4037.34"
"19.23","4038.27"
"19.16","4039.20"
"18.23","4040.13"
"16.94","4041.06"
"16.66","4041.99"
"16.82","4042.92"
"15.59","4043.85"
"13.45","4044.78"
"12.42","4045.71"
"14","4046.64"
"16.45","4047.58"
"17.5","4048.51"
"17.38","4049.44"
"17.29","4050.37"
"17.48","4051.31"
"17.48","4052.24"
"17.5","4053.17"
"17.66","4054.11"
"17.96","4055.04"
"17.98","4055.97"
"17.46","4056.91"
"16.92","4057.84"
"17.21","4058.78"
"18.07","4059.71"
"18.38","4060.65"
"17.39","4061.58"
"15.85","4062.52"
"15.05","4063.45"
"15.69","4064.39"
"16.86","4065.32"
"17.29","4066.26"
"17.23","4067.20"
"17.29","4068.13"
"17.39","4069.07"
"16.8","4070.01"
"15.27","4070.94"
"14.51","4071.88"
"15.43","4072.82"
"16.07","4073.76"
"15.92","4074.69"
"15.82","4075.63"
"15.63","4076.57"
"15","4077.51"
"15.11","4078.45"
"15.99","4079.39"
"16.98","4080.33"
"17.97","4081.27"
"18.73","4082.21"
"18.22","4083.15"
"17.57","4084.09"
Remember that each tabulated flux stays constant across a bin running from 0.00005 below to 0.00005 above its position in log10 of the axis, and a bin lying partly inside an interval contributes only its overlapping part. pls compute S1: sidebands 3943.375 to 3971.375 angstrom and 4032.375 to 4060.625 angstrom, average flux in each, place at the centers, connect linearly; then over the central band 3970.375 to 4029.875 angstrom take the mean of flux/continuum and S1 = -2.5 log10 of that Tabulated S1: -0.154 mag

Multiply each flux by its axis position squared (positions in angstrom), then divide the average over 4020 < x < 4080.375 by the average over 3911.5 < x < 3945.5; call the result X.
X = 1.79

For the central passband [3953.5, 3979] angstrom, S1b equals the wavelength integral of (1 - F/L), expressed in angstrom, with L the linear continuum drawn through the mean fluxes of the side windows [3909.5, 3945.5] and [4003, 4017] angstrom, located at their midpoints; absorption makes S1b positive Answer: 6.5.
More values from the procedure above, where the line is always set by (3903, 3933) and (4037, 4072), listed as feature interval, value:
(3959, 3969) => 4.32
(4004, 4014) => -0.74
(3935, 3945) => 3.27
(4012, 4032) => -1.79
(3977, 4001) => -2.94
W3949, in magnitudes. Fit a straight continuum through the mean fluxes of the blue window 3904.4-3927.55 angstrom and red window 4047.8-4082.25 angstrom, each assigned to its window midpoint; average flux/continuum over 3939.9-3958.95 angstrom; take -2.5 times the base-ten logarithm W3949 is 0.12 mag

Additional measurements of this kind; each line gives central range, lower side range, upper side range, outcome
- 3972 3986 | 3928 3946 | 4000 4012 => -0.07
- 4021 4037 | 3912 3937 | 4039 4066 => -0.11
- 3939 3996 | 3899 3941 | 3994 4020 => 0.13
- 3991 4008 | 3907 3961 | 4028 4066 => -0.12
